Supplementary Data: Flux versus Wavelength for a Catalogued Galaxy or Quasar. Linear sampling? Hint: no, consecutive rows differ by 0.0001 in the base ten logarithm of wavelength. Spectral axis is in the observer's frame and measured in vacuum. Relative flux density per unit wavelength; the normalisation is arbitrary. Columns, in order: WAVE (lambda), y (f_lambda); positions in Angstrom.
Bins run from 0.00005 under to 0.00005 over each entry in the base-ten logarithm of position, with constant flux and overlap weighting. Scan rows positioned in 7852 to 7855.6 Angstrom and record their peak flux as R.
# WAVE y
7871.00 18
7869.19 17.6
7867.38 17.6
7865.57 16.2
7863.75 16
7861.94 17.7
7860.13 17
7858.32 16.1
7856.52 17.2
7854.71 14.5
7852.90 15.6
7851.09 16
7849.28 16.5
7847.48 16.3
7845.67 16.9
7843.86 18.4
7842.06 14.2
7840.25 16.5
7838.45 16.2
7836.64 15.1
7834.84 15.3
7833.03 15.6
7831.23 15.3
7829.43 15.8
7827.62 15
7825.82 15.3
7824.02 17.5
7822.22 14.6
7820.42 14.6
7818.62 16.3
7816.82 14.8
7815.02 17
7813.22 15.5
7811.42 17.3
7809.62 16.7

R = 15.6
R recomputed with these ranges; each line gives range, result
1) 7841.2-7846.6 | 18.4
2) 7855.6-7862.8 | 17.7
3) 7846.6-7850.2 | 16.5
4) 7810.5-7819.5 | 17.3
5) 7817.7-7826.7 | 17.5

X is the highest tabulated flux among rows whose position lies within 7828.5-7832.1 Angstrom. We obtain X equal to 15.8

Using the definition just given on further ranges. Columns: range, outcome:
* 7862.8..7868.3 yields 17.6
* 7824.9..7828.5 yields 15.3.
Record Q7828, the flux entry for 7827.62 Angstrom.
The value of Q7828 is 15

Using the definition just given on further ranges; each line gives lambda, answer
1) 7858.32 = 16.1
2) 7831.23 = 15.3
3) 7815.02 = 17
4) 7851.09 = 16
